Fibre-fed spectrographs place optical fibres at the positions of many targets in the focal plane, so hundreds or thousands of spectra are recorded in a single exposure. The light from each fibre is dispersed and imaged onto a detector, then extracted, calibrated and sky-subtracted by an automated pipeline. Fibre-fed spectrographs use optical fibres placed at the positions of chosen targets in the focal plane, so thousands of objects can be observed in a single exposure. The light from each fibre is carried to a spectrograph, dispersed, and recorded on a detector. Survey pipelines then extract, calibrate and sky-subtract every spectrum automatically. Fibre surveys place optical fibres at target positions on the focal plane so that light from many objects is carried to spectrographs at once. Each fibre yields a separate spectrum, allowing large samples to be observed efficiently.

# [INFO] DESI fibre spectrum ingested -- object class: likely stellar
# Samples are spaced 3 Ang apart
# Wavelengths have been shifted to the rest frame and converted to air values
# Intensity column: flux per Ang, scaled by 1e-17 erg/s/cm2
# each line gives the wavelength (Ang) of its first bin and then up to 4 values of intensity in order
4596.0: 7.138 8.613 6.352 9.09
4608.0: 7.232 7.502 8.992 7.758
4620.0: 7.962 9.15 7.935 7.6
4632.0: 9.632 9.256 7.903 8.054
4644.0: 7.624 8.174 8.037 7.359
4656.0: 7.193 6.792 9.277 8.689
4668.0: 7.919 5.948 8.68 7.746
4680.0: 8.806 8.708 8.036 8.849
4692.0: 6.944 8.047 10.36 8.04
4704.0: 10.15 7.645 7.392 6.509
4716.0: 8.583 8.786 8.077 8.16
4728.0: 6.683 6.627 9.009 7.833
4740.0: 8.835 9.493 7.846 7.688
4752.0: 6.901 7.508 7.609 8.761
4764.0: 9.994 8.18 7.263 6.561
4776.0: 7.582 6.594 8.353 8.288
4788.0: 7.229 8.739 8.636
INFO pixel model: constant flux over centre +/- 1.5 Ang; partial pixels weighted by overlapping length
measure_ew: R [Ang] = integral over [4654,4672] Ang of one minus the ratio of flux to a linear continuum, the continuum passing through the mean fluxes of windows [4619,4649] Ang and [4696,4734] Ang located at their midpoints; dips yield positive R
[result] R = 1.3 Ang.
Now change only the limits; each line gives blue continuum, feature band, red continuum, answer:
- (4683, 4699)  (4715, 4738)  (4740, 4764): 0.84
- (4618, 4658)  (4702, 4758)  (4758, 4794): 0.33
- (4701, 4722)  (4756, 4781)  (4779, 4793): 0.68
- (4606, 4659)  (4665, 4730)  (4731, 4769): 0.38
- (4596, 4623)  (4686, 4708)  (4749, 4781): -2.09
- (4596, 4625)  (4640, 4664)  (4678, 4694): 0.94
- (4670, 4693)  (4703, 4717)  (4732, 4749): 0.47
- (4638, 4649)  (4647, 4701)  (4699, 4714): -0.49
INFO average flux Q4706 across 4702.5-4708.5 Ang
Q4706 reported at 8.9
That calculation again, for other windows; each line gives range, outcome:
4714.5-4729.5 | 8.06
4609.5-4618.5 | 8.08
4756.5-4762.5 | 8.19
